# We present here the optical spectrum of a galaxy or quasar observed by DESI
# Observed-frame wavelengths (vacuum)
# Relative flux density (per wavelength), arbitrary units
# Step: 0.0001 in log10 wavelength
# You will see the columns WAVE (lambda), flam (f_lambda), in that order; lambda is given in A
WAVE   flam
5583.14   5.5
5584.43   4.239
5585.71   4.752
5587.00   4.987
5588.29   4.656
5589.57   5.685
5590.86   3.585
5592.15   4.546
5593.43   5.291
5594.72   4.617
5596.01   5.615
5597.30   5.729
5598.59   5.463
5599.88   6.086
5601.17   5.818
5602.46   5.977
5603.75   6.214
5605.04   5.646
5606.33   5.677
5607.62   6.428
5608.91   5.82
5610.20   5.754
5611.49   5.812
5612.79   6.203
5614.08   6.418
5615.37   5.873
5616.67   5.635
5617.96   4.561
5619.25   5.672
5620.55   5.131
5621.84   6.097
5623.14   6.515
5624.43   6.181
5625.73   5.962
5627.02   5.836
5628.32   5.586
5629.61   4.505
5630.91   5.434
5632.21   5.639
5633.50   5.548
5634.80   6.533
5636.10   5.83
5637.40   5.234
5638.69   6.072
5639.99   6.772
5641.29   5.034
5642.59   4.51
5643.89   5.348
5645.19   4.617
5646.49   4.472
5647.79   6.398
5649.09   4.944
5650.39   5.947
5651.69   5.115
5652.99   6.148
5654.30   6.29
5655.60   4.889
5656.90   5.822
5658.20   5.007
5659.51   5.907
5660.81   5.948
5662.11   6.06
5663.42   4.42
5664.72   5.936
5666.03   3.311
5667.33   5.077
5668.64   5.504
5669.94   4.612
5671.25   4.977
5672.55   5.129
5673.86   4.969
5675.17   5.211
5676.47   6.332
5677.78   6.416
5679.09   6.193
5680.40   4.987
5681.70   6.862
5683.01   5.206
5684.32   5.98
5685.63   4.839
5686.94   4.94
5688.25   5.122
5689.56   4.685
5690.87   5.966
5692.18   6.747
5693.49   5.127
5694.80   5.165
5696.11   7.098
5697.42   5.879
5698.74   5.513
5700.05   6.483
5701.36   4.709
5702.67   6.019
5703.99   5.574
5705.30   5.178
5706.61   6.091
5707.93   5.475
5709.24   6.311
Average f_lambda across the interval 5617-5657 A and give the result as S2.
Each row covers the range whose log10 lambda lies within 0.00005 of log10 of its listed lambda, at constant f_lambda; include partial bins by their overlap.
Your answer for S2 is 5.57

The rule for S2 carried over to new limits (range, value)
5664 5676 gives 4.99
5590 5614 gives 5.59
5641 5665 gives 5.41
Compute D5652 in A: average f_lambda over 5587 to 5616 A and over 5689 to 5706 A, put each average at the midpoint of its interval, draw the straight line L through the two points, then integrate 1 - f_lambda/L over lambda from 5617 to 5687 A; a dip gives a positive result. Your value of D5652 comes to 1.9 A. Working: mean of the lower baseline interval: 5.57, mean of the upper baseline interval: 5.71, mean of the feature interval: 5.5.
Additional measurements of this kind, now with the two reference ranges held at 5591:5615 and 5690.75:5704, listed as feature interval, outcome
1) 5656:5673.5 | 1.79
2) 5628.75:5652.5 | 1.26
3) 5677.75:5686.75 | 0.20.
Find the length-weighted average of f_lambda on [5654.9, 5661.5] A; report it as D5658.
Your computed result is 5.53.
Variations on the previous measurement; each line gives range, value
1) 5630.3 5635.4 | 5.79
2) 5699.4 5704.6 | 5.7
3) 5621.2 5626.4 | 6.19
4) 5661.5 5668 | 4.95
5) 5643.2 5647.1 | 4.81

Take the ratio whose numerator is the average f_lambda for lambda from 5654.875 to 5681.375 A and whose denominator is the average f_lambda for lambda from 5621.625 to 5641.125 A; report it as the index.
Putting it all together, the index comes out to 0.92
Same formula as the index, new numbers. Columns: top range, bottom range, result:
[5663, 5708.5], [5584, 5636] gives 0.99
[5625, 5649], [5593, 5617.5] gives 0.95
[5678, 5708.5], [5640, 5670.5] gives 1.07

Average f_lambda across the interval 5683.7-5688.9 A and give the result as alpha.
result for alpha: 5.21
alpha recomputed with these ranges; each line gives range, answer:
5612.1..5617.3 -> 6.02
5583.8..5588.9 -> 4.66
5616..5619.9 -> 5.29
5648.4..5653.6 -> 5.54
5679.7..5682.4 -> 5.93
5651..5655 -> 5.83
